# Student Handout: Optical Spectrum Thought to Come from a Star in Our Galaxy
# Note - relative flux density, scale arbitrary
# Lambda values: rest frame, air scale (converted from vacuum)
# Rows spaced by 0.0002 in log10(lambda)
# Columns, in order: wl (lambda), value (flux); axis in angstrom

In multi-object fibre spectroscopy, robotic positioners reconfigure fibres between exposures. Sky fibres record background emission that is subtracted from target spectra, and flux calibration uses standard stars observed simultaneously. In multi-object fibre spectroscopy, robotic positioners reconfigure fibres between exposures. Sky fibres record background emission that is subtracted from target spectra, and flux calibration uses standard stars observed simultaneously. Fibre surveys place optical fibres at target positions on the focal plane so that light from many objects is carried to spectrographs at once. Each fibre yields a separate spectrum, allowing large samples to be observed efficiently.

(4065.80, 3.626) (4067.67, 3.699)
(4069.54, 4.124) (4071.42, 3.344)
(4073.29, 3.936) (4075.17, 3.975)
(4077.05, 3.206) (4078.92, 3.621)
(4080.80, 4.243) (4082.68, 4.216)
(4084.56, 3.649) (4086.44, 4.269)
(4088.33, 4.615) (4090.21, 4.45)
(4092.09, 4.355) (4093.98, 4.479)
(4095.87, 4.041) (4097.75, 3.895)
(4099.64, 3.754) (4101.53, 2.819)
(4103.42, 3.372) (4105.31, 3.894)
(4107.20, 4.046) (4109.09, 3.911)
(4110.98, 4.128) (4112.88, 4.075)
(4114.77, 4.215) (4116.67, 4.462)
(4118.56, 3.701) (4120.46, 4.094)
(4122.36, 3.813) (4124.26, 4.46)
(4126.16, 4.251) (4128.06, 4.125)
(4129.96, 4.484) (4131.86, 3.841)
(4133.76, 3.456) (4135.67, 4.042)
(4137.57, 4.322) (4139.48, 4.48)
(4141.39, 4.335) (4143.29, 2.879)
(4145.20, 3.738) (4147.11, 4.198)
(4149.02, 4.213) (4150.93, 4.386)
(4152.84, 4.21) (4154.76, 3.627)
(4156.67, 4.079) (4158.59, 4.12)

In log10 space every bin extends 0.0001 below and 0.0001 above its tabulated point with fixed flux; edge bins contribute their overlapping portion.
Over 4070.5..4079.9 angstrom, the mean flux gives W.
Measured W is 3.62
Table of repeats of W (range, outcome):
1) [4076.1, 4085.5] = 3.79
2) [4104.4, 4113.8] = 4.01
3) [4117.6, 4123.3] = 3.87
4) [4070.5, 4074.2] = 3.64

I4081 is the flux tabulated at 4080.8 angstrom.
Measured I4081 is 4.243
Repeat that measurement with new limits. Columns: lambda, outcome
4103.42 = 3.372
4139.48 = 4.48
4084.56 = 3.649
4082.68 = 4.216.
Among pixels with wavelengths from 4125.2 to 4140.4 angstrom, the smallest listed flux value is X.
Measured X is 3.456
